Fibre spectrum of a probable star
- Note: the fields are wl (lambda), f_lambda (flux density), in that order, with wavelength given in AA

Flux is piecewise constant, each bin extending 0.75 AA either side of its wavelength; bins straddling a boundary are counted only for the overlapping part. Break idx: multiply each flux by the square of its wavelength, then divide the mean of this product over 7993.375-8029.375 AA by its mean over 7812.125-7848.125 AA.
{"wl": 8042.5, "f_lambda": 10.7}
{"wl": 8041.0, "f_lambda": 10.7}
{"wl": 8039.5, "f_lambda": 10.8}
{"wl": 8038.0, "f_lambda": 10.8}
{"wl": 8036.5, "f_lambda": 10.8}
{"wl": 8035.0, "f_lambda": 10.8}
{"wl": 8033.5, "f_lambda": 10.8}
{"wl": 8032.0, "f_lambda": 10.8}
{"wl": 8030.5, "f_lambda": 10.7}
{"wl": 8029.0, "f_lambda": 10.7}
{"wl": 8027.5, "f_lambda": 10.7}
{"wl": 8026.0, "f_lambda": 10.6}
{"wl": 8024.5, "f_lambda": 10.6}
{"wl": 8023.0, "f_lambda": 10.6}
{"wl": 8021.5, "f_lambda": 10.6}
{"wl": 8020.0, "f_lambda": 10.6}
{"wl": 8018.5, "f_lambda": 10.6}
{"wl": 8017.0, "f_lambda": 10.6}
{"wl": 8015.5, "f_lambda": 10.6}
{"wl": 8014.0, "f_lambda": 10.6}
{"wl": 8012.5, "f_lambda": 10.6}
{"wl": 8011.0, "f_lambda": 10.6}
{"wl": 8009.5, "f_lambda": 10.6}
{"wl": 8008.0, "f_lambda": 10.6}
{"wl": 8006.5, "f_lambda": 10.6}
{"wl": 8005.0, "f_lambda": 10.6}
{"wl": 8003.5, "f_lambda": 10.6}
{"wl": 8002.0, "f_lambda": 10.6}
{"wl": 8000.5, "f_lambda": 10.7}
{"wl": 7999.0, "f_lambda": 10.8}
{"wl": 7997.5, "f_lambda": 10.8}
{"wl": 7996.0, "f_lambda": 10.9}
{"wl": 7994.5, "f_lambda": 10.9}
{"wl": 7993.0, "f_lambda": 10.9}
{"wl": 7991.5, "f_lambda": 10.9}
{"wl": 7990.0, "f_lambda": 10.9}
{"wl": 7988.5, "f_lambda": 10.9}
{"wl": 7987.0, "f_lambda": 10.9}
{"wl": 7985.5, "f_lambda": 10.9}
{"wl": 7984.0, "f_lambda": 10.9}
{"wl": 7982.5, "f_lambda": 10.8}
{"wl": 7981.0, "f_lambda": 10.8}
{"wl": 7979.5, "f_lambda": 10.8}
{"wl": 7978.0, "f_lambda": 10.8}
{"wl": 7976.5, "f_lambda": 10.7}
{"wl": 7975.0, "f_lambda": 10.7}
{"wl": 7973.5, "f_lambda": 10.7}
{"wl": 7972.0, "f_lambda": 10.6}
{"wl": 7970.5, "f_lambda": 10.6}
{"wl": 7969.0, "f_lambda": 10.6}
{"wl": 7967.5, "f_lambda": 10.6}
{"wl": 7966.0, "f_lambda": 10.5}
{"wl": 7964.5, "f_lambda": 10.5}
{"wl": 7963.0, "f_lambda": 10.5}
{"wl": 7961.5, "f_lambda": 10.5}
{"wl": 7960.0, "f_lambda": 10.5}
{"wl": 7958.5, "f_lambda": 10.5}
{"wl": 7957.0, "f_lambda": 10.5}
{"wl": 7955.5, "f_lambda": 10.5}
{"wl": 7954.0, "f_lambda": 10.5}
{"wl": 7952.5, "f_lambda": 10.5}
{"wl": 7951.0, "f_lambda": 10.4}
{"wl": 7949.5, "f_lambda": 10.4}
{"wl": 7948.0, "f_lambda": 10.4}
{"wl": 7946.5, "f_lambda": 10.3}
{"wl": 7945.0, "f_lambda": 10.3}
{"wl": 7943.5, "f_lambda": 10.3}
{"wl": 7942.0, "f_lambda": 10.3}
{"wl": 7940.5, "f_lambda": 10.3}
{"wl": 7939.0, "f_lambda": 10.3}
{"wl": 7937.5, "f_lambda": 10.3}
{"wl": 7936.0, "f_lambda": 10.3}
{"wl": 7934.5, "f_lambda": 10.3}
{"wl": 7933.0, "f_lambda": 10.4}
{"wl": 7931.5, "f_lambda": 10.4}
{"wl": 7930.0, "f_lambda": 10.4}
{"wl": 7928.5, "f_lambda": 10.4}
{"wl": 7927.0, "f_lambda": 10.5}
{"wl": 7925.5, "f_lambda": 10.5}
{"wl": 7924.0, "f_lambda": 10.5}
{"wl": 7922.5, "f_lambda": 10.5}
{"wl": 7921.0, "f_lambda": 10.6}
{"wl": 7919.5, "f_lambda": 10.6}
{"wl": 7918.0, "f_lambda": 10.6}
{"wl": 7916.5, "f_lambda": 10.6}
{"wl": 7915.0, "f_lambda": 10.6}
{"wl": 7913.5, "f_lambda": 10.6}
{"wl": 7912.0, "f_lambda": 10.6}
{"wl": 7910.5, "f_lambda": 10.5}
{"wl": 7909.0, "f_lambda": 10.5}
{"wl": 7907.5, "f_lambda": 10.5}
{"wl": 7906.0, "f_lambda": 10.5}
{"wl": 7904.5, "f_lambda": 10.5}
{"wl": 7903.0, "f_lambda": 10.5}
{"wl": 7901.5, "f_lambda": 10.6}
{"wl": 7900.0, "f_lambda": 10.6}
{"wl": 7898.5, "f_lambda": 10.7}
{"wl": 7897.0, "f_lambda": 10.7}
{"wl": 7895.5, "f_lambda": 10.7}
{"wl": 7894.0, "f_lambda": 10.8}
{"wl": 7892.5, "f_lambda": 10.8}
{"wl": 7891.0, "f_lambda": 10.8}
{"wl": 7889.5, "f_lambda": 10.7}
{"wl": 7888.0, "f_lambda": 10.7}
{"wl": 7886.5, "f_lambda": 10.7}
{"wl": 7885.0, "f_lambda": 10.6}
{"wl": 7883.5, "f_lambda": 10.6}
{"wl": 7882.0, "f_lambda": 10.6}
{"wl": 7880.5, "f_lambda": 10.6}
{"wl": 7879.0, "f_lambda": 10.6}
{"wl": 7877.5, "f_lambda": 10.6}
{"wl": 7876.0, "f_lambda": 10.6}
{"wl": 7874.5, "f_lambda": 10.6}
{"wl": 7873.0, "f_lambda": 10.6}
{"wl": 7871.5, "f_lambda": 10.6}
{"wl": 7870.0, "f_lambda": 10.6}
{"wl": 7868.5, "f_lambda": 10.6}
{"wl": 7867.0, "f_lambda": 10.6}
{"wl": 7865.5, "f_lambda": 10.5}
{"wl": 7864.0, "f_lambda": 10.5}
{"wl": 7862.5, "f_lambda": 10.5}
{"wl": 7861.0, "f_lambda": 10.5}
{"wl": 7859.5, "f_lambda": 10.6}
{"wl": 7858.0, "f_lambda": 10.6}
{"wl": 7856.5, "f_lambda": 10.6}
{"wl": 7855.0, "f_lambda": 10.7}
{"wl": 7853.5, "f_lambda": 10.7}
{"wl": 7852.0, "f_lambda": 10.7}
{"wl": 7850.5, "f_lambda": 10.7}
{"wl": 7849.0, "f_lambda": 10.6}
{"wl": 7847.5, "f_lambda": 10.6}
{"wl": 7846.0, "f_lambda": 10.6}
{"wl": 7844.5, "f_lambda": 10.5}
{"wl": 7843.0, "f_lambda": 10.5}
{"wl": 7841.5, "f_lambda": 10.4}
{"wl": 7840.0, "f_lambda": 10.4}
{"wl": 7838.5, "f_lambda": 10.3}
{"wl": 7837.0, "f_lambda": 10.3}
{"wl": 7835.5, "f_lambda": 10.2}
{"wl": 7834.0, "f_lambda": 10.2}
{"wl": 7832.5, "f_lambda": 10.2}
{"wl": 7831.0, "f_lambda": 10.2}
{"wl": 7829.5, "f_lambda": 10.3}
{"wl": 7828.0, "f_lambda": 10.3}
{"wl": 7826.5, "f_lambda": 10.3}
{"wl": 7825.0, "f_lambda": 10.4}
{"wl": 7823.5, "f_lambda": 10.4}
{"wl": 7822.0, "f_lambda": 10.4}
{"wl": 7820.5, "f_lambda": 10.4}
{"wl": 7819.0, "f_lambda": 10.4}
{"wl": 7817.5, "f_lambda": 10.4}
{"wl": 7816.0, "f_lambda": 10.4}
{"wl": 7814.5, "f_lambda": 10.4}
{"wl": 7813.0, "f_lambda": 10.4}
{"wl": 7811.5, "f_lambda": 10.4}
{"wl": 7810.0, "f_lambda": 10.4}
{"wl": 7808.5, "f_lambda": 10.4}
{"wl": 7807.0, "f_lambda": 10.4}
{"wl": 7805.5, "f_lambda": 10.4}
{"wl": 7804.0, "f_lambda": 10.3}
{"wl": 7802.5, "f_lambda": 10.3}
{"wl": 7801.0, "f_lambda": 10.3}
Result 1.1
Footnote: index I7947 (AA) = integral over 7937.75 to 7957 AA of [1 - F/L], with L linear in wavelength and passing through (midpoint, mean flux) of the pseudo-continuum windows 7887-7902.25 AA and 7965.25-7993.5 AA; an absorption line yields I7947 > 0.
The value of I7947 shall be 0.7 AA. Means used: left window 10.7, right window 10.8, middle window 10.4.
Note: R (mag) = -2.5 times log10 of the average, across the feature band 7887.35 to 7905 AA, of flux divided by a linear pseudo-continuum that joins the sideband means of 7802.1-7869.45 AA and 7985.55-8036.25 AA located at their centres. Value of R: -0.01 mag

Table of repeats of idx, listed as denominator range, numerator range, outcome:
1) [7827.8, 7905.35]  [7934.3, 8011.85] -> 1.03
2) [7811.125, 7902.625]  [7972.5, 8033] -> 1.06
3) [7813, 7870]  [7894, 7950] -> 1.02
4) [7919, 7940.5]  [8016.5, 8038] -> 1.05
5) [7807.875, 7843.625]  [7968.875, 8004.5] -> 1.09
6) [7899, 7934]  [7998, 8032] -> 1.04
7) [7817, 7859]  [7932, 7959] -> 1.02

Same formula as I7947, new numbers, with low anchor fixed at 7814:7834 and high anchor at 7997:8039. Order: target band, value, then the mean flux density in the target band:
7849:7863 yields -0.31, 10.6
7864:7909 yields -0.76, 10.6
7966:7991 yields -0.37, 10.8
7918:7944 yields 0.26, 10.4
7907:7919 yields -0.09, 10.6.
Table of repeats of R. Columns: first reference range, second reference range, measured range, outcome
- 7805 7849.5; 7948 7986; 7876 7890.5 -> -0.02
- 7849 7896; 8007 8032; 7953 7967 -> 0.01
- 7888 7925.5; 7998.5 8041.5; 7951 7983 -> 0.00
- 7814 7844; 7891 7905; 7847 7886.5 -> -0.01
